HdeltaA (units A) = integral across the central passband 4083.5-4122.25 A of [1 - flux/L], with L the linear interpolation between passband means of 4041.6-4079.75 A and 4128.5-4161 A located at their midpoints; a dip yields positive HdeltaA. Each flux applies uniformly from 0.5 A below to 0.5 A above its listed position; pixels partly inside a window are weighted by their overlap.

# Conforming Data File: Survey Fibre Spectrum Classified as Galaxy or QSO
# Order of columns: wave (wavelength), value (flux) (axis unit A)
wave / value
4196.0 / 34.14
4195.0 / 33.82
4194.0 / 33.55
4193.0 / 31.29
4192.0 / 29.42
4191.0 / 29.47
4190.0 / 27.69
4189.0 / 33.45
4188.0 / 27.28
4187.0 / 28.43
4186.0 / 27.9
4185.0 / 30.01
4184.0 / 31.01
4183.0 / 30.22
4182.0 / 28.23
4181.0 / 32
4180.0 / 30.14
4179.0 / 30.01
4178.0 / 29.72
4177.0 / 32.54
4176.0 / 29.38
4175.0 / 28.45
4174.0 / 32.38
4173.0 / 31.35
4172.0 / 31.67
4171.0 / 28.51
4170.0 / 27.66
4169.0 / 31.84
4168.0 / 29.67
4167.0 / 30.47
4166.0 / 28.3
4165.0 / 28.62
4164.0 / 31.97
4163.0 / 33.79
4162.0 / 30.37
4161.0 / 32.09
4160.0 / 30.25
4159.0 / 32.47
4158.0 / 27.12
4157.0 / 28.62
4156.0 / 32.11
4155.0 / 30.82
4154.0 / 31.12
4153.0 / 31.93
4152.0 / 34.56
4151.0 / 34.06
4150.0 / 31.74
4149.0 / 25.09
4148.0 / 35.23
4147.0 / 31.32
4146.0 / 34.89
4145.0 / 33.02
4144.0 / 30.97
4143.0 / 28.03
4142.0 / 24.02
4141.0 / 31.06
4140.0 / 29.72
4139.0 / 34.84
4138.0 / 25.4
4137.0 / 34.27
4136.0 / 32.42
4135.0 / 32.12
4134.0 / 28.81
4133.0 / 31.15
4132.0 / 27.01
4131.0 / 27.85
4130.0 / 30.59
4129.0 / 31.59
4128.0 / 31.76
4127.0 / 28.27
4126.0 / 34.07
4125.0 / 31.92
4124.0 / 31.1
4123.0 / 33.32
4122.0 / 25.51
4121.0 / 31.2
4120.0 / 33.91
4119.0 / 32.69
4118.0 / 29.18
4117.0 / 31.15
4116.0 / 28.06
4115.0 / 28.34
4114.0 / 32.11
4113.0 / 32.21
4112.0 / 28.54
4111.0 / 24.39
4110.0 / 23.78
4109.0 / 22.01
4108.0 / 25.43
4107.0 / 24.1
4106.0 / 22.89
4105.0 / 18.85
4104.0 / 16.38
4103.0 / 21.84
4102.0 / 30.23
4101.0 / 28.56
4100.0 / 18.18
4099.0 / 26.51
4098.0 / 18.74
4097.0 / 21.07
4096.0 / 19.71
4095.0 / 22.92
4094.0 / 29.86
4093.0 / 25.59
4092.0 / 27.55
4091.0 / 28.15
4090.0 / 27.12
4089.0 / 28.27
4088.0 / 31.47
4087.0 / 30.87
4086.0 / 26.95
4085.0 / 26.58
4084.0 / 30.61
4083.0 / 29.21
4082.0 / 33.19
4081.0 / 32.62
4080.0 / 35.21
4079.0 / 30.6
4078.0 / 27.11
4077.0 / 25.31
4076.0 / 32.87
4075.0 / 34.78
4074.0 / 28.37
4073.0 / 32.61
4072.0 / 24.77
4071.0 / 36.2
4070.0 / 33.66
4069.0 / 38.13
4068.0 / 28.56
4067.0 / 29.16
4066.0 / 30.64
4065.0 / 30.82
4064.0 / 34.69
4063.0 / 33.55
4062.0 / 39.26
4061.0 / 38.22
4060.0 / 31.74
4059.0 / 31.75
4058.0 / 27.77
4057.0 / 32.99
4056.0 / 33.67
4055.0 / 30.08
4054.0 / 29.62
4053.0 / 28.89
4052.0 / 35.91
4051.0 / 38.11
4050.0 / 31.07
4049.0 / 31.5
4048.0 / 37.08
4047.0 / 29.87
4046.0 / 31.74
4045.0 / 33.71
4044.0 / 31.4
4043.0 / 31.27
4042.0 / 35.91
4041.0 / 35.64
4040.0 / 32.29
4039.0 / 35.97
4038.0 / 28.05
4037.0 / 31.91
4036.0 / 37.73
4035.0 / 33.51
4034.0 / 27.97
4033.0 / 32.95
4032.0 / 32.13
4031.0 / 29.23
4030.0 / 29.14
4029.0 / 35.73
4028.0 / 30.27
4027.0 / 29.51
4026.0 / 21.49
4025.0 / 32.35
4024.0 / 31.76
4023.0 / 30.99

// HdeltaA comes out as 6.2 A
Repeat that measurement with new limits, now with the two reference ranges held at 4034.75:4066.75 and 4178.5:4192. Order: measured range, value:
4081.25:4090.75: 0.8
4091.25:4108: 4.4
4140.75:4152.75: -0.2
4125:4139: 0.2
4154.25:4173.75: -0.2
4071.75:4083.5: 0.6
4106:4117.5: 1.6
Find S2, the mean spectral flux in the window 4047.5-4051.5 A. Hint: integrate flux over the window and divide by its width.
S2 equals 34.4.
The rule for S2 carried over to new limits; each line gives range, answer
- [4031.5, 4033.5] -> 32.5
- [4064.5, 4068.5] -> 29.8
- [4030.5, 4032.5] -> 30.7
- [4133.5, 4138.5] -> 30.6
